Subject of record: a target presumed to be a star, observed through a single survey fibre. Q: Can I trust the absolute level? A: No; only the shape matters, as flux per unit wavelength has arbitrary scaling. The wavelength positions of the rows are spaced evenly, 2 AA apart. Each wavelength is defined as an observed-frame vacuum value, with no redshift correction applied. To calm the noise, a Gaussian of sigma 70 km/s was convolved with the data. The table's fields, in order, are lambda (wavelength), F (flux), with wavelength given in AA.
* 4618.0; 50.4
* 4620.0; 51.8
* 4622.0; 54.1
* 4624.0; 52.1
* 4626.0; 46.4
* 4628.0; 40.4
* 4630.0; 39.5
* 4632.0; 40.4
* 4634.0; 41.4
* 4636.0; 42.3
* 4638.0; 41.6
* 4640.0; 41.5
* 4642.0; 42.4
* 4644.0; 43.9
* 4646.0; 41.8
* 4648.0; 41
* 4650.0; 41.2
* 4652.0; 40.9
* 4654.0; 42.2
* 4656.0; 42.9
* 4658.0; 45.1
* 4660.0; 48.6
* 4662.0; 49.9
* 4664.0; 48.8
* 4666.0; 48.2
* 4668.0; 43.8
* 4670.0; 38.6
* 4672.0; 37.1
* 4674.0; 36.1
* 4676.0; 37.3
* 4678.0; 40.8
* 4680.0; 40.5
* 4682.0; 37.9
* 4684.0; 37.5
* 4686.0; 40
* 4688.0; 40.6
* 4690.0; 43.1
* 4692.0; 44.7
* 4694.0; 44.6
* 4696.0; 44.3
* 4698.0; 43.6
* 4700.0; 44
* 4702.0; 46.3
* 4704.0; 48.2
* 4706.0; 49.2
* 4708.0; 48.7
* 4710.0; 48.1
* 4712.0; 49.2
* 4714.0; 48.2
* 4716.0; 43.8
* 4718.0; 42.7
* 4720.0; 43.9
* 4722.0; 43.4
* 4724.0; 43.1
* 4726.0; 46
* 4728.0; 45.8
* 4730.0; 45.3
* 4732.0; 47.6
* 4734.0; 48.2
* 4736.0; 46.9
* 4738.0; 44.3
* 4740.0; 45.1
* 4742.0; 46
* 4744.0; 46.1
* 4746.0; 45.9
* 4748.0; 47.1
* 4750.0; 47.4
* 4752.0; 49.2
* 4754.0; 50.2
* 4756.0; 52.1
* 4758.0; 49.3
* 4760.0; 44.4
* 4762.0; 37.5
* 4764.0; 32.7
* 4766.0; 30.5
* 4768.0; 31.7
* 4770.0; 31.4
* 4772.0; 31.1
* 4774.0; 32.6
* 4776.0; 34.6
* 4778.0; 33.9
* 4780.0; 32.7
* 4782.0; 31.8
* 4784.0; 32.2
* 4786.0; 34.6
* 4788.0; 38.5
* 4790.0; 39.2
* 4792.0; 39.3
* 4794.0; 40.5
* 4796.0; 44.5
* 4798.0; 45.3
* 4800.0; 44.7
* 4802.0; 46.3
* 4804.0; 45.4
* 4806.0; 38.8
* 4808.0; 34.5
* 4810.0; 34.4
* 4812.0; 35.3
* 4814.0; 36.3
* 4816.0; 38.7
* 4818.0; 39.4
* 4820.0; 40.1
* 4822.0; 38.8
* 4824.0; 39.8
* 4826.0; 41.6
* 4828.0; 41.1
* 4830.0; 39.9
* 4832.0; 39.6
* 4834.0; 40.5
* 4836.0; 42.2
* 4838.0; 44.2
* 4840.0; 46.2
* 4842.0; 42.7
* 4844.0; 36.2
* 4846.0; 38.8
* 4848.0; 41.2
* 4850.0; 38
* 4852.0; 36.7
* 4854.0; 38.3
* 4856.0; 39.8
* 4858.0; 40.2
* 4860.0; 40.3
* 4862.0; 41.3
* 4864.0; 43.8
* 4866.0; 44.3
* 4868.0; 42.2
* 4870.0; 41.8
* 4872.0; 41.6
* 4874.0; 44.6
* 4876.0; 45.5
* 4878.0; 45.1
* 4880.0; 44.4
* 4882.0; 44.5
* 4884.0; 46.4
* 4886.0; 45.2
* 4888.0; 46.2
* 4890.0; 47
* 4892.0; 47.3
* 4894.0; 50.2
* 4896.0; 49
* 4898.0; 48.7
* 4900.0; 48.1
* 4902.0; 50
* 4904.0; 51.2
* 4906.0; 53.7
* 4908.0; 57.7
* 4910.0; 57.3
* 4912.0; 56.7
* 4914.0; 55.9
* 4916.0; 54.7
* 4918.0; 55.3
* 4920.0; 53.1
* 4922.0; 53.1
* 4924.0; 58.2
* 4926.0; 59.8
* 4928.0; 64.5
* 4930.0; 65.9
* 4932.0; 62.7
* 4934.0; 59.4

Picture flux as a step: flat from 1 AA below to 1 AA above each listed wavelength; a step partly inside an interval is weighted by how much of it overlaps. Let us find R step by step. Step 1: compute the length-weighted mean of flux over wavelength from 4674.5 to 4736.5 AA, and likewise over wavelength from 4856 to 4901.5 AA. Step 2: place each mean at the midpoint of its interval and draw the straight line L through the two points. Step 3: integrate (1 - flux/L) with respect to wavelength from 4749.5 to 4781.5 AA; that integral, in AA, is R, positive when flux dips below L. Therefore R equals 4.2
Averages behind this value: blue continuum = 44.2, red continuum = 44.8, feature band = 38.6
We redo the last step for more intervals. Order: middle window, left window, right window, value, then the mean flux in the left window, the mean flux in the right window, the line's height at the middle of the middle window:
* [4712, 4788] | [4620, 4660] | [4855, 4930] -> 7.0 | 43.6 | 49.1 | 46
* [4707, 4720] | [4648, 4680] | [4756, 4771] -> -2.0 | 42.6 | 37.8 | 40.2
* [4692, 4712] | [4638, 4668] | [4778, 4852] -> -1.8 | 44.1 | 39.4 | 42.7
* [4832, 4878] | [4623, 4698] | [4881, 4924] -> 7.5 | 42.4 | 51.2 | 49.5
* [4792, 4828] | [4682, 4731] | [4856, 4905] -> 3.8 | 44.6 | 45.3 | 45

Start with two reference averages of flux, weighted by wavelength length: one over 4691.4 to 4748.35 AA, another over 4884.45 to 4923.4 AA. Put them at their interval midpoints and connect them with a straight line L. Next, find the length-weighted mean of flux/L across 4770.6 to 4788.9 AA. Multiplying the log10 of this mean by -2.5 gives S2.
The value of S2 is 0.385 mag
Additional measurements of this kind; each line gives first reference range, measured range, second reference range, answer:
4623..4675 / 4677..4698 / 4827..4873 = 0.03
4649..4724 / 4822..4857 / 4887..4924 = 0.22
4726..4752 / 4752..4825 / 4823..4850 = 0.13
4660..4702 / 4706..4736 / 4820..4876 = -0.10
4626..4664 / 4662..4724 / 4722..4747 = 0.02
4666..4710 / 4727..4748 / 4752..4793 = -0.17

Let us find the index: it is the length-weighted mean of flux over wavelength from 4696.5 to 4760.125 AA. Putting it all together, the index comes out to 46.6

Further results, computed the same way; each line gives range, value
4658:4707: 43.1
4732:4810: 40.7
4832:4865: 40.6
